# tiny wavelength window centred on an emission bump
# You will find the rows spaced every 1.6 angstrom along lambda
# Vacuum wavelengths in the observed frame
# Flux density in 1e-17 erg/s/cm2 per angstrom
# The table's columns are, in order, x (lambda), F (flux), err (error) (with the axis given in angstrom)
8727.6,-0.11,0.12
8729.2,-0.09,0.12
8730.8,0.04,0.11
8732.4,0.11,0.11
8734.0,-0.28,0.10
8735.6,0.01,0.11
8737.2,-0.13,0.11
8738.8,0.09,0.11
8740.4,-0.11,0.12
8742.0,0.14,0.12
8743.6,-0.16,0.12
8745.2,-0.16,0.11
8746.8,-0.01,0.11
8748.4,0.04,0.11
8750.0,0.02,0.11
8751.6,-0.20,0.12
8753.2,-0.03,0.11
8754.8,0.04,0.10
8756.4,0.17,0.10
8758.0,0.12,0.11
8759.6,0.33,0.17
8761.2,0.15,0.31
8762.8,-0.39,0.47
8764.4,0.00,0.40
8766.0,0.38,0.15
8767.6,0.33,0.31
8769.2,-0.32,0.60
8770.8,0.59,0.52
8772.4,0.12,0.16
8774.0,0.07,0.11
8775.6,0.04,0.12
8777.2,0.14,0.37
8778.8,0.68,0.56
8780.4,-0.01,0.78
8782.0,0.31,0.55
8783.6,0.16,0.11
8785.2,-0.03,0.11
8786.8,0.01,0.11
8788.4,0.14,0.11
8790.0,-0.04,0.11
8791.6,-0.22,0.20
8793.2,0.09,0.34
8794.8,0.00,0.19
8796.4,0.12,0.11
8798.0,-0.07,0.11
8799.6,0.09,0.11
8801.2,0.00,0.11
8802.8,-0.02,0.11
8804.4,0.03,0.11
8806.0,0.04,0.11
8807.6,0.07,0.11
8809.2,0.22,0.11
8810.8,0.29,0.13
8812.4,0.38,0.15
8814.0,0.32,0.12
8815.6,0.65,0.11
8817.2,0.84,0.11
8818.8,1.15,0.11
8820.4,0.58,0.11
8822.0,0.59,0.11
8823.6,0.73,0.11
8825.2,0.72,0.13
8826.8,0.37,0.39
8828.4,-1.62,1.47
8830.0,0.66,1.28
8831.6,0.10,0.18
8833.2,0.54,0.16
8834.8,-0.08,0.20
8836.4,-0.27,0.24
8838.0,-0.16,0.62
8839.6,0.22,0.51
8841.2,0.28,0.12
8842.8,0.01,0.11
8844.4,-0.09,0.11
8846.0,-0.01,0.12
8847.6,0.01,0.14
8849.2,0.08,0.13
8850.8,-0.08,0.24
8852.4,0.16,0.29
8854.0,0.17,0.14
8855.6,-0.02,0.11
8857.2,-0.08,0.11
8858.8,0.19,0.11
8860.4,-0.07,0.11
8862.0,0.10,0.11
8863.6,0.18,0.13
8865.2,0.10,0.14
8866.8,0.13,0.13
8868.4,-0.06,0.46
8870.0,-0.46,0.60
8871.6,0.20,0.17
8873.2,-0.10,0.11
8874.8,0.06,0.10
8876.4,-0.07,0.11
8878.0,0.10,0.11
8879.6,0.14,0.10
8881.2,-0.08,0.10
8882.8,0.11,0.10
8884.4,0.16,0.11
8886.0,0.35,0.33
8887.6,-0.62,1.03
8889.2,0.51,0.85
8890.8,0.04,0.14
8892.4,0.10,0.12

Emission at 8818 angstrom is [O II]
